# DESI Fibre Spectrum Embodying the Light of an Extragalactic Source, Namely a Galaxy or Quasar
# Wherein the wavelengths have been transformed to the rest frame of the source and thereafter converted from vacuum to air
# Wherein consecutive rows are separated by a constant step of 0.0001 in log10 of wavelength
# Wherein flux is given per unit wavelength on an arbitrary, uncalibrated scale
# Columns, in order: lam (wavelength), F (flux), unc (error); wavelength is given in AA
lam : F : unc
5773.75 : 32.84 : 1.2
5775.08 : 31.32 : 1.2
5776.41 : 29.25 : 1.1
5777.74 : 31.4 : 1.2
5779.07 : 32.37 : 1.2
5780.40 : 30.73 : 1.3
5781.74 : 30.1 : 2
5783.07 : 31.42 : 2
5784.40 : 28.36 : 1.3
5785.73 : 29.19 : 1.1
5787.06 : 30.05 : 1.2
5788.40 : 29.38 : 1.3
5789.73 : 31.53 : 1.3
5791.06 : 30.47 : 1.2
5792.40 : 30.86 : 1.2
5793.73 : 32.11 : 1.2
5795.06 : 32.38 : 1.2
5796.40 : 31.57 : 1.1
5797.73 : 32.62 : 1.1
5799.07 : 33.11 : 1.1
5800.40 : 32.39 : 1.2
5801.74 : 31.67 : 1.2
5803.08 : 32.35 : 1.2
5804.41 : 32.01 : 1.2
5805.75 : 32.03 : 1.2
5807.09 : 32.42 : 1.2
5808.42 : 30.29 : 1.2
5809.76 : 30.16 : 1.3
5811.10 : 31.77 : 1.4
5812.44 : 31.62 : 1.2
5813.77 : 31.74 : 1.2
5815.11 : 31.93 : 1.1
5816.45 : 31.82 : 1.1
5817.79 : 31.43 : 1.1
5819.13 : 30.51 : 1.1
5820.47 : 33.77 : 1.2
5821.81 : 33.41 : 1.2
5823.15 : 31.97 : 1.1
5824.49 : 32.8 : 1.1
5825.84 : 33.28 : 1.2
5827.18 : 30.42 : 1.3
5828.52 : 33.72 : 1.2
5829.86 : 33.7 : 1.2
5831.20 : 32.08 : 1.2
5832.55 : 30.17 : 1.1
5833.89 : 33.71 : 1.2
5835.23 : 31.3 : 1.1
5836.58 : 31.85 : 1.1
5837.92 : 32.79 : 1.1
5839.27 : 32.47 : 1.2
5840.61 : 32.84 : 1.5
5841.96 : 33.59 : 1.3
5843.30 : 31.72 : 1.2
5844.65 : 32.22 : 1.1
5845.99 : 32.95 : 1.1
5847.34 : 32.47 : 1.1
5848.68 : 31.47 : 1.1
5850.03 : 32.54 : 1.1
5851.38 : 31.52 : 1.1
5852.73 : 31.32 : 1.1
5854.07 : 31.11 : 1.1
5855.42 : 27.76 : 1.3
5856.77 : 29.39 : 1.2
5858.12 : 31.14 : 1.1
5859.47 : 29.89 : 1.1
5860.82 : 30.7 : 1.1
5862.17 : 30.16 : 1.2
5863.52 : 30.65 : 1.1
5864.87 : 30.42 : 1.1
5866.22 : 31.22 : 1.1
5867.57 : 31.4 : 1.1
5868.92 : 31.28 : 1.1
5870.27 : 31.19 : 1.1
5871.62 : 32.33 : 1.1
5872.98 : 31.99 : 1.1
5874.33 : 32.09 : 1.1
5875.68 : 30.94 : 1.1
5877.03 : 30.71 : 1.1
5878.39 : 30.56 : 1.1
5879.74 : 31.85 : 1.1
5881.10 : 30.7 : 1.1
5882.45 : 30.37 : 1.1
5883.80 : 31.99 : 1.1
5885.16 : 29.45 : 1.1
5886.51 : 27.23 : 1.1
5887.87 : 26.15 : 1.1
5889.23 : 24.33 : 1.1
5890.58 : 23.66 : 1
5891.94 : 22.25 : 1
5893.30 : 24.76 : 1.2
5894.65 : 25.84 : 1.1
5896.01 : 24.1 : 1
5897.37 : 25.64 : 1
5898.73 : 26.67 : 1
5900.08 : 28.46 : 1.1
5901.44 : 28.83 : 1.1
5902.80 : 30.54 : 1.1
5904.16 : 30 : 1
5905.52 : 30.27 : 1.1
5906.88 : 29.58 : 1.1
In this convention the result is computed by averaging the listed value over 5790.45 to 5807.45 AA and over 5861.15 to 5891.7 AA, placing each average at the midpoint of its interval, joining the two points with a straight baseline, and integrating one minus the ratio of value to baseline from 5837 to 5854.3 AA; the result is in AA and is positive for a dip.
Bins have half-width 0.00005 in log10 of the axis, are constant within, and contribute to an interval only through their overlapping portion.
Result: -0.9 AA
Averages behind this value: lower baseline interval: 32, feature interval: 32.3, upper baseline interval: 29.9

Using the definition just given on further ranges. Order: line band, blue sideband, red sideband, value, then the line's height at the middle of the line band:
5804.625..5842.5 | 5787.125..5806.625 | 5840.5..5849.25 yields 0.0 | 32.1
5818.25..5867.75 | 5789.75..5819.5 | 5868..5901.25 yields -2.5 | 30.2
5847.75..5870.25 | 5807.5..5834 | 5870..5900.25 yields -0.7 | 29.8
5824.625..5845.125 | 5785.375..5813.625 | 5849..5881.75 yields -0.8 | 31.2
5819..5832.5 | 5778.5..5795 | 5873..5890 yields -1.0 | 30.3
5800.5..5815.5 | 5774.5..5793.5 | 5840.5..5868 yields -0.4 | 30.7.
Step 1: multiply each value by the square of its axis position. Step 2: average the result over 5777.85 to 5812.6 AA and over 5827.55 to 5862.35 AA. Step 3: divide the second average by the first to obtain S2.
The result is 1.0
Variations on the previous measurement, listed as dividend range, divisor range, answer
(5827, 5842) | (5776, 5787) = 1.09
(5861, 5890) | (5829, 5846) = 0.95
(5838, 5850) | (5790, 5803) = 1.03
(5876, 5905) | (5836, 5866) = 0.90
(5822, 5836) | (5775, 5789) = 1.09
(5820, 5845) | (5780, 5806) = 1.06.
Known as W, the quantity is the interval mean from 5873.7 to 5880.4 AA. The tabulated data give 31.2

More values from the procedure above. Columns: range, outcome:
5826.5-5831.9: 32.5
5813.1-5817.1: 31.9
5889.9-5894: 23.6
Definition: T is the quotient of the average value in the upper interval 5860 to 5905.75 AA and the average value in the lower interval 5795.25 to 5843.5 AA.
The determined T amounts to 0.9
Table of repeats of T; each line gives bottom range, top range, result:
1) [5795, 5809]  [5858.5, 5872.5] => 0.96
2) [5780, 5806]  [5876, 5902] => 0.88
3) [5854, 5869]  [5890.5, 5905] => 0.88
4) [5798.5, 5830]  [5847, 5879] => 0.97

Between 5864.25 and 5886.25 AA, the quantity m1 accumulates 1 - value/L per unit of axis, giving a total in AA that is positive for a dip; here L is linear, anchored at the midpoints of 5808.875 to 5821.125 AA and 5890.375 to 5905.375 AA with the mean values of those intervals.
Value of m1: -2.4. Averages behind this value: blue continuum 31.6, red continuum 26.7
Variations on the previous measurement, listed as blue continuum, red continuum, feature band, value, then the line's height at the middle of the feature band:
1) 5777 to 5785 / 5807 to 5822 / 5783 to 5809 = -0.1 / 31.1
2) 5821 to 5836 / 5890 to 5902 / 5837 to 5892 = -3.5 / 28.8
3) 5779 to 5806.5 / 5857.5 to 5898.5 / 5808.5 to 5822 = -0.4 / 30.7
